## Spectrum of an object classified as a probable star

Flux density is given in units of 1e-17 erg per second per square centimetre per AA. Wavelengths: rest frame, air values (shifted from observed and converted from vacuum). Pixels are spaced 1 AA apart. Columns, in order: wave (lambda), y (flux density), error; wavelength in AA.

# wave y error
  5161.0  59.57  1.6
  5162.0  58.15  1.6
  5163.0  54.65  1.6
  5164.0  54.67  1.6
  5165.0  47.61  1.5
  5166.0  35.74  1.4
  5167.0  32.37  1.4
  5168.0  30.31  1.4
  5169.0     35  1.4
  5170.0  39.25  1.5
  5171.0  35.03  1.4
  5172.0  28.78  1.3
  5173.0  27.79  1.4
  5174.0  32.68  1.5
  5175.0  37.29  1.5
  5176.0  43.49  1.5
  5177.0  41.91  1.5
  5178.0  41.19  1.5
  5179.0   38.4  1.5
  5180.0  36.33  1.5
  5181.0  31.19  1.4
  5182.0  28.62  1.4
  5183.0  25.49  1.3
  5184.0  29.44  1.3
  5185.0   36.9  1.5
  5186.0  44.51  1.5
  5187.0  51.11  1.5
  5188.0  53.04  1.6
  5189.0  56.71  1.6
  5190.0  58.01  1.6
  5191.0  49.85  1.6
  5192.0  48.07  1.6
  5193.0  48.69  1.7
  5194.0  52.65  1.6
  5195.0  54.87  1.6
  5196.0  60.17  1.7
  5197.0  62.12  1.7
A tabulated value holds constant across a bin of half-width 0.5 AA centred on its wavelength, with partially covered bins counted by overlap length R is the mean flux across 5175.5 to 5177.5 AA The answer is 42.7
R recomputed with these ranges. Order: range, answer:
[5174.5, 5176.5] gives 40.4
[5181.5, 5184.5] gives 27.8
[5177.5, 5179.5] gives 39.8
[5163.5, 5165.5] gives 51.1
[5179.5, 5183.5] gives 30.4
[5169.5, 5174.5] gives 32.7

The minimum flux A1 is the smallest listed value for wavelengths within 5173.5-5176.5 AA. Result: 32.68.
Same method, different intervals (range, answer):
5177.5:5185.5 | 25.49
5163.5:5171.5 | 30.31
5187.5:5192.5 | 48.07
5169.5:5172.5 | 28.78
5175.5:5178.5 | 41.19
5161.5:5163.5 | 54.65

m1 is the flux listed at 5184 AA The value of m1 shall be 29.44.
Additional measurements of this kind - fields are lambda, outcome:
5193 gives 48.69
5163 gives 54.65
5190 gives 58.01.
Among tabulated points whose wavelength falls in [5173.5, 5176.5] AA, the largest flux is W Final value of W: 43.49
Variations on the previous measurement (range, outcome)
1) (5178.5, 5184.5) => 38.4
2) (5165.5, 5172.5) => 39.25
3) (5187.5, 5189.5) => 56.71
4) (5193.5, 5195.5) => 54.87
